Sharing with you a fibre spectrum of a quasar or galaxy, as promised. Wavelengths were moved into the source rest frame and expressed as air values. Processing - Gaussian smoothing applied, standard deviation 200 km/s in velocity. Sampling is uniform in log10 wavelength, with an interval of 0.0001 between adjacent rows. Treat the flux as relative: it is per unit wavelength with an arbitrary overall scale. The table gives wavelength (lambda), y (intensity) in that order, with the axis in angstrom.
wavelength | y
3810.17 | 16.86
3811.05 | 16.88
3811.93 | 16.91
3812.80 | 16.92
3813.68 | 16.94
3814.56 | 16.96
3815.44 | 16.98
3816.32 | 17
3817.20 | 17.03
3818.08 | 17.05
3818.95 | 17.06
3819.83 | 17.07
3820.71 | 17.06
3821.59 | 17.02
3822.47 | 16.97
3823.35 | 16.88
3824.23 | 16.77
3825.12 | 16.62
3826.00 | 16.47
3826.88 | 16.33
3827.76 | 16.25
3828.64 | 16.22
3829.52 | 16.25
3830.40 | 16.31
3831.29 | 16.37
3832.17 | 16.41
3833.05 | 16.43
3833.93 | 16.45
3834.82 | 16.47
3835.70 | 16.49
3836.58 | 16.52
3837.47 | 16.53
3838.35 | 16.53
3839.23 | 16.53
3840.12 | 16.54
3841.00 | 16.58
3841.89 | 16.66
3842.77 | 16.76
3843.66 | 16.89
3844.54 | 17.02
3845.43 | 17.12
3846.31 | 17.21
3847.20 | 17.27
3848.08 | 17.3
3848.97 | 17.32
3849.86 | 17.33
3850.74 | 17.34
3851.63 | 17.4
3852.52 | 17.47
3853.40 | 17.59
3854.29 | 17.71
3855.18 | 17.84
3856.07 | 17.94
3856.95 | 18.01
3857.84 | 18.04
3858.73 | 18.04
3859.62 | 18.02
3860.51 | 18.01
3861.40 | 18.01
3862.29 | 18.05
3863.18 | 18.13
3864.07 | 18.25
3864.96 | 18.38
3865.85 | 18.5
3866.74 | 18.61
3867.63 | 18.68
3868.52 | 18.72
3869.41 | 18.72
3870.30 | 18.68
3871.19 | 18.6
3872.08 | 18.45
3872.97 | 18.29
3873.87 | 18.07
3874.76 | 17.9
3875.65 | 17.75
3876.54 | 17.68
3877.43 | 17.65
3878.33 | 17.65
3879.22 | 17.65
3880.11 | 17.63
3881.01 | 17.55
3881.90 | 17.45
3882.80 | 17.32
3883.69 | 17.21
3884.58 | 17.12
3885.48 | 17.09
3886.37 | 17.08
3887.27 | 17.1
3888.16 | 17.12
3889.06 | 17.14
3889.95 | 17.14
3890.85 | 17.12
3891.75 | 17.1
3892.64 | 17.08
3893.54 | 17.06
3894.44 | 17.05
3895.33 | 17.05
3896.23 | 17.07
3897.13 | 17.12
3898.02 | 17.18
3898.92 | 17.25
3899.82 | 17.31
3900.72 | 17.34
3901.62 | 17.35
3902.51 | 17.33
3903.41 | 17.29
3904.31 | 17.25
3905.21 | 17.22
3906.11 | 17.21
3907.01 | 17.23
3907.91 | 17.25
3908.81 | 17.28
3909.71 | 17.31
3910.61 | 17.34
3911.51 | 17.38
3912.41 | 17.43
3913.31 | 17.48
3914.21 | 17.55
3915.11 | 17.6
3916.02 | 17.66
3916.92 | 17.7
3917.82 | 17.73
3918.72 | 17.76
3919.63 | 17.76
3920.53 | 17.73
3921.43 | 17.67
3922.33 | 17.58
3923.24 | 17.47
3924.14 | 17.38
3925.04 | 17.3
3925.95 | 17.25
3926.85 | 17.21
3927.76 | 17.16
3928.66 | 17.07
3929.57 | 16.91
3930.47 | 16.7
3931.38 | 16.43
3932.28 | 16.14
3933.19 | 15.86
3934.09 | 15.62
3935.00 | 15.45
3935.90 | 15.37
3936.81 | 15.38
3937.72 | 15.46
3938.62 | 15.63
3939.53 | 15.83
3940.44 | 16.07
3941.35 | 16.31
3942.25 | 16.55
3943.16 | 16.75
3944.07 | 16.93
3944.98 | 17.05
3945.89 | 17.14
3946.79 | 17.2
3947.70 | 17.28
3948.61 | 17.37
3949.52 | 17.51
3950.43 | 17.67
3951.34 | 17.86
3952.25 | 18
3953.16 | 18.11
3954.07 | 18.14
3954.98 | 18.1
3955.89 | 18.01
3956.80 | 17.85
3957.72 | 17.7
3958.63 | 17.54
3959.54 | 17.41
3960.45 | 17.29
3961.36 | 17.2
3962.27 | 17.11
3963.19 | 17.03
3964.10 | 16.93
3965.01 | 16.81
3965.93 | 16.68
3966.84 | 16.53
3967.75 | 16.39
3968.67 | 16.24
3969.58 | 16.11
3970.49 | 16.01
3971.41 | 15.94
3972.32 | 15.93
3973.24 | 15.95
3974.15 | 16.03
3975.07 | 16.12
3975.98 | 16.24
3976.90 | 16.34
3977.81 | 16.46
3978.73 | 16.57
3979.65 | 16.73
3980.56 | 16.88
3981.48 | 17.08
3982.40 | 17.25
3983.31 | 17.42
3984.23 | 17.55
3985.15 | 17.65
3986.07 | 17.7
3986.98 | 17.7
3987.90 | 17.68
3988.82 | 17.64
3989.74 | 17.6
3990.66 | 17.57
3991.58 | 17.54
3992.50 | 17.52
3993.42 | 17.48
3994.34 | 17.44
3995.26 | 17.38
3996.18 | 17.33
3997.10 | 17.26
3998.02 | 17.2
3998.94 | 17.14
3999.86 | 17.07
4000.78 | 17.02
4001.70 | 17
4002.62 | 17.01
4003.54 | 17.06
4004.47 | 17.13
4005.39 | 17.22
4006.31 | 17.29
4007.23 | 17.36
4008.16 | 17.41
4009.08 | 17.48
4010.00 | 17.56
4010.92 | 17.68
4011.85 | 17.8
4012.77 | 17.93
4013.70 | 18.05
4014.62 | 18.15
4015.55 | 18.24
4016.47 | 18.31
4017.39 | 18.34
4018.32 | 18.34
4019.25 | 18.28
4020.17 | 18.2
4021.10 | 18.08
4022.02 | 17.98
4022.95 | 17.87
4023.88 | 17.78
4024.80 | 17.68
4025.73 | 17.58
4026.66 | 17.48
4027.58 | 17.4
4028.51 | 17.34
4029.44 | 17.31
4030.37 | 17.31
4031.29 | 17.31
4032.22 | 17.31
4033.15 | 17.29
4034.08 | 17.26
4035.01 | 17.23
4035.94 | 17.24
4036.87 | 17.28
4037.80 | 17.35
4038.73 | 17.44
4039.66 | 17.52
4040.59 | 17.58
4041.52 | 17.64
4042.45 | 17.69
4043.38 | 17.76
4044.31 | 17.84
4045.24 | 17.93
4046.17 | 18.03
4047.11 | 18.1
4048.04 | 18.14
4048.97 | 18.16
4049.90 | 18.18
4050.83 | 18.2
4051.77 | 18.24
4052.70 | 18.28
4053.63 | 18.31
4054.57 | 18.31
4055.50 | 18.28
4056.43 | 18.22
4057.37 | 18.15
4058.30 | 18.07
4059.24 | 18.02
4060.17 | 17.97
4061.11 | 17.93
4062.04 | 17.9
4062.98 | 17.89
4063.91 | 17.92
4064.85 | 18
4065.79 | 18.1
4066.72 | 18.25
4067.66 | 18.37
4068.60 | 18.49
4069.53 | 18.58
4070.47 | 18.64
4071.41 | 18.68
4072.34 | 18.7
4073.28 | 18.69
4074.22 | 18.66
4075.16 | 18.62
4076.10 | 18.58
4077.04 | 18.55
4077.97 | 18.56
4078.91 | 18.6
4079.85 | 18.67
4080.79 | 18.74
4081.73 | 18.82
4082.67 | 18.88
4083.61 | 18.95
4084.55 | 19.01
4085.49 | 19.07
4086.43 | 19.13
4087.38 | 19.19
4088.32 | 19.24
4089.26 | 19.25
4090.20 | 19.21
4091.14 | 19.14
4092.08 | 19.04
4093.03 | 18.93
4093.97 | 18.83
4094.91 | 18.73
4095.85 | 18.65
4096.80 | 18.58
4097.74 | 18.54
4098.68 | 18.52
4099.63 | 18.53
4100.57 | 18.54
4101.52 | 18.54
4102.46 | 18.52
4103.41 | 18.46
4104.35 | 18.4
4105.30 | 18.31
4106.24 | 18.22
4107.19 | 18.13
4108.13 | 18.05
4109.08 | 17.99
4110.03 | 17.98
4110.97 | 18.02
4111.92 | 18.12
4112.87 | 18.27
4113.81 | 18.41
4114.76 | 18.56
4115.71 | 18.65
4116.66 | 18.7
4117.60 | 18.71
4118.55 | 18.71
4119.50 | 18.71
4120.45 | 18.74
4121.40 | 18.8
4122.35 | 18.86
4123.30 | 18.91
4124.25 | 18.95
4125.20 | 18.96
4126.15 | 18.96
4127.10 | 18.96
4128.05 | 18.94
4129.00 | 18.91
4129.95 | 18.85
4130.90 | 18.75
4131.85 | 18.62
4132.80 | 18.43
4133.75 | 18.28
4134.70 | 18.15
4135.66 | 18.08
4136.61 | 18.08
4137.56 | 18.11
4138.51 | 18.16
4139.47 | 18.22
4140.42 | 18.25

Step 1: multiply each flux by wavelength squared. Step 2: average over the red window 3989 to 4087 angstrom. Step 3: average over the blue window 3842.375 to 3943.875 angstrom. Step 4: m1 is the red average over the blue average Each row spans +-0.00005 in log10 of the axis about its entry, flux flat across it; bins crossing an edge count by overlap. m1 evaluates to 1.11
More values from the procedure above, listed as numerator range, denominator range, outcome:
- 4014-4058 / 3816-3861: 1.16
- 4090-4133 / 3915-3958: 1.19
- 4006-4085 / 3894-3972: 1.12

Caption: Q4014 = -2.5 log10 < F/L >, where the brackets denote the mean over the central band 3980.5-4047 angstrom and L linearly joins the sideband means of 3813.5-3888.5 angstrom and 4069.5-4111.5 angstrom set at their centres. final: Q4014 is 0.04 mag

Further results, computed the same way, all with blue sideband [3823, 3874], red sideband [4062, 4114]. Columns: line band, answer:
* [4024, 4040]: 0.05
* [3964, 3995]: 0.07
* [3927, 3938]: 0.10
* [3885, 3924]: 0.02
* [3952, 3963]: 0.01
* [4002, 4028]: 0.03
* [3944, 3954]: 0.02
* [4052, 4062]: 0.02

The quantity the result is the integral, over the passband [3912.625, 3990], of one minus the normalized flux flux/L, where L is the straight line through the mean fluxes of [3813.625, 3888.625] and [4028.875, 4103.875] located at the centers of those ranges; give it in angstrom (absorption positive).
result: 3.4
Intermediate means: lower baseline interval 17.3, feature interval 17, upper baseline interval 18.3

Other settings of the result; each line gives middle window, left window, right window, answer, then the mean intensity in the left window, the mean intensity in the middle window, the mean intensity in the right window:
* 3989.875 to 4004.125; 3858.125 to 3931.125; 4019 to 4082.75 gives 0.5 angstrom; 17.6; 17.3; 18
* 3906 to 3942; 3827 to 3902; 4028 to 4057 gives 1.2 angstrom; 17.4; 16.9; 17.7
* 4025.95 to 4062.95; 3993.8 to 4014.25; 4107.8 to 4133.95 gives 0.1 angstrom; 17.4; 17.8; 18.6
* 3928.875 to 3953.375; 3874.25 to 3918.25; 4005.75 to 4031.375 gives 1.3 angstrom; 17.3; 16.6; 17.8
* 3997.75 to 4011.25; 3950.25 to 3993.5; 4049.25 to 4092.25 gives 0.3 angstrom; 17.1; 17.2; 18.5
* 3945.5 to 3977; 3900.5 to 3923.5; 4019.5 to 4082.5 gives 1.1 angstrom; 17.5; 17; 18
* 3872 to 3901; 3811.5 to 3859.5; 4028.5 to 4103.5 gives -0.2 angstrom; 17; 17.4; 18.3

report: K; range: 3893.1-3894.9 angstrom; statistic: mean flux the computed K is 17.1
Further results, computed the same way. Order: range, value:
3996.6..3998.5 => 17.2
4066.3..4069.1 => 18.4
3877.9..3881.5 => 17.6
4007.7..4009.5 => 17.5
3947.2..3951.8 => 17.5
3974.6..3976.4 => 16.2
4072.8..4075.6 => 18.6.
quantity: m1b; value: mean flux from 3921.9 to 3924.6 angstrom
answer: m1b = 17.5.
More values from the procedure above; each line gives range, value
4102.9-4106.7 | 18.4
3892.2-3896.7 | 17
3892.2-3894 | 17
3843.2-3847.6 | 17.1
